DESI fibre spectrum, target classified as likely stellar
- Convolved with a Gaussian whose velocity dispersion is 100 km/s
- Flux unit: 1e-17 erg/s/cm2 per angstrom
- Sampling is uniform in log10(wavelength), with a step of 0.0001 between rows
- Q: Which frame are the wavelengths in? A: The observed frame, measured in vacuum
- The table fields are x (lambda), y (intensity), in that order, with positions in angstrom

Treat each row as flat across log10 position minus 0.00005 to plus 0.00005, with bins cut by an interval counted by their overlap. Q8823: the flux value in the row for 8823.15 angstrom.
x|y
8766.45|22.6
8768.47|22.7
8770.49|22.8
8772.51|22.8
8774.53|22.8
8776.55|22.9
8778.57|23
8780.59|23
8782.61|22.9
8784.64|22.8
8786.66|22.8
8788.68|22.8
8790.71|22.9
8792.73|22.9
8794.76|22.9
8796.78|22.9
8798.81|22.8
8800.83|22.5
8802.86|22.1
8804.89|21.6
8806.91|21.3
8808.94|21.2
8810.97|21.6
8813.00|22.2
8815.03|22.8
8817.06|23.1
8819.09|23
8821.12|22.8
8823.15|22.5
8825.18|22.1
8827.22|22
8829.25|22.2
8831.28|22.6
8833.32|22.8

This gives 22.5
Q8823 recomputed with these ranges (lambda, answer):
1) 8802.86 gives 22.1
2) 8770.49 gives 22.8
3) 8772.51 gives 22.8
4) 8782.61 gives 22.9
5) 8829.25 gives 22.2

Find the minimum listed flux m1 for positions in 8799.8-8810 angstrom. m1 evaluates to 21.2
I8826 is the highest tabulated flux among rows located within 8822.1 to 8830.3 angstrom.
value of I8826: 22.5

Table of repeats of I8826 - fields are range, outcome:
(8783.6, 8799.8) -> 22.9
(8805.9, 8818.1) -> 23.1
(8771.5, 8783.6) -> 23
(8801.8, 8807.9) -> 22.1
